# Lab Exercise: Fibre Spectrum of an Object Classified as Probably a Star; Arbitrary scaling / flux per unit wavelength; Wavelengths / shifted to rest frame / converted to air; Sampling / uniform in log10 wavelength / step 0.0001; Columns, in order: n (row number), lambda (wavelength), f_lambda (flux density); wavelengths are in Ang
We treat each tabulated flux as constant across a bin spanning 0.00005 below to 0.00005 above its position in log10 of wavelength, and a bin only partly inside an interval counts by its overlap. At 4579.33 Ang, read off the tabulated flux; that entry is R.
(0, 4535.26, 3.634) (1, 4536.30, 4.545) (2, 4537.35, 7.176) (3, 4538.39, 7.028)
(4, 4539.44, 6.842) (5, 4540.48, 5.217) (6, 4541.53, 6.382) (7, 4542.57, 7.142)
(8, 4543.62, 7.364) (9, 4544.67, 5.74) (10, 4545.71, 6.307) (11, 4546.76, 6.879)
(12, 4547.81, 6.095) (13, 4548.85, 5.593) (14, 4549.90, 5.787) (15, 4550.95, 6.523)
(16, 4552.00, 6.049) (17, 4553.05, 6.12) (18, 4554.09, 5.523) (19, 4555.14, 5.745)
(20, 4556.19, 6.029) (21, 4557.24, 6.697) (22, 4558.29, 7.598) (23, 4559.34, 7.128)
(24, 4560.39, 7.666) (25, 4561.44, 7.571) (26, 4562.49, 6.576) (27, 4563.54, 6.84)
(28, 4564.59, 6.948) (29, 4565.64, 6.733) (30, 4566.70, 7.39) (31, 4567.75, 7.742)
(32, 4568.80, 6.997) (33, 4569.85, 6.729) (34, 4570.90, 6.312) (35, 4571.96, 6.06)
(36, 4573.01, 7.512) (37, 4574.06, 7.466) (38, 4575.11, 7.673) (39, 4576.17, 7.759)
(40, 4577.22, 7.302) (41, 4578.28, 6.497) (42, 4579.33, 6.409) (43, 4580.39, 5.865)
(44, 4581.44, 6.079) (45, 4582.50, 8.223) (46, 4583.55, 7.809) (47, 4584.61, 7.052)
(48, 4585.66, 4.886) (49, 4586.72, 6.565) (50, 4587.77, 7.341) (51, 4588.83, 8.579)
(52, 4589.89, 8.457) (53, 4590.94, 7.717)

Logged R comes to 6.409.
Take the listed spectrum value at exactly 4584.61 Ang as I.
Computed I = 7.052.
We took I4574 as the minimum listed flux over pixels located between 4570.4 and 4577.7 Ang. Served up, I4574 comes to 6.06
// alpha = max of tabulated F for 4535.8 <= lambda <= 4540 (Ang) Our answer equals 7.176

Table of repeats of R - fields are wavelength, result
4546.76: 6.879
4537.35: 7.176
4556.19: 6.029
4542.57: 7.142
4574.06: 7.466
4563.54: 6.84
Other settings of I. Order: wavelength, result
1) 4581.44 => 6.079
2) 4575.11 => 7.673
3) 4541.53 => 6.382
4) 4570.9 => 6.312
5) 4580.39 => 5.865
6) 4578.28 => 6.497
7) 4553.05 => 6.12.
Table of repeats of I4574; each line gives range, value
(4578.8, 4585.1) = 5.865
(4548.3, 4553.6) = 5.593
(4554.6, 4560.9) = 5.745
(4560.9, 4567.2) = 6.576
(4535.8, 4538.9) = 4.545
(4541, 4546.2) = 5.74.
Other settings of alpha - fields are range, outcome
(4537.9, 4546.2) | 7.364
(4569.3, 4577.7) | 7.759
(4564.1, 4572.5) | 7.742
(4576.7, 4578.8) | 7.302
